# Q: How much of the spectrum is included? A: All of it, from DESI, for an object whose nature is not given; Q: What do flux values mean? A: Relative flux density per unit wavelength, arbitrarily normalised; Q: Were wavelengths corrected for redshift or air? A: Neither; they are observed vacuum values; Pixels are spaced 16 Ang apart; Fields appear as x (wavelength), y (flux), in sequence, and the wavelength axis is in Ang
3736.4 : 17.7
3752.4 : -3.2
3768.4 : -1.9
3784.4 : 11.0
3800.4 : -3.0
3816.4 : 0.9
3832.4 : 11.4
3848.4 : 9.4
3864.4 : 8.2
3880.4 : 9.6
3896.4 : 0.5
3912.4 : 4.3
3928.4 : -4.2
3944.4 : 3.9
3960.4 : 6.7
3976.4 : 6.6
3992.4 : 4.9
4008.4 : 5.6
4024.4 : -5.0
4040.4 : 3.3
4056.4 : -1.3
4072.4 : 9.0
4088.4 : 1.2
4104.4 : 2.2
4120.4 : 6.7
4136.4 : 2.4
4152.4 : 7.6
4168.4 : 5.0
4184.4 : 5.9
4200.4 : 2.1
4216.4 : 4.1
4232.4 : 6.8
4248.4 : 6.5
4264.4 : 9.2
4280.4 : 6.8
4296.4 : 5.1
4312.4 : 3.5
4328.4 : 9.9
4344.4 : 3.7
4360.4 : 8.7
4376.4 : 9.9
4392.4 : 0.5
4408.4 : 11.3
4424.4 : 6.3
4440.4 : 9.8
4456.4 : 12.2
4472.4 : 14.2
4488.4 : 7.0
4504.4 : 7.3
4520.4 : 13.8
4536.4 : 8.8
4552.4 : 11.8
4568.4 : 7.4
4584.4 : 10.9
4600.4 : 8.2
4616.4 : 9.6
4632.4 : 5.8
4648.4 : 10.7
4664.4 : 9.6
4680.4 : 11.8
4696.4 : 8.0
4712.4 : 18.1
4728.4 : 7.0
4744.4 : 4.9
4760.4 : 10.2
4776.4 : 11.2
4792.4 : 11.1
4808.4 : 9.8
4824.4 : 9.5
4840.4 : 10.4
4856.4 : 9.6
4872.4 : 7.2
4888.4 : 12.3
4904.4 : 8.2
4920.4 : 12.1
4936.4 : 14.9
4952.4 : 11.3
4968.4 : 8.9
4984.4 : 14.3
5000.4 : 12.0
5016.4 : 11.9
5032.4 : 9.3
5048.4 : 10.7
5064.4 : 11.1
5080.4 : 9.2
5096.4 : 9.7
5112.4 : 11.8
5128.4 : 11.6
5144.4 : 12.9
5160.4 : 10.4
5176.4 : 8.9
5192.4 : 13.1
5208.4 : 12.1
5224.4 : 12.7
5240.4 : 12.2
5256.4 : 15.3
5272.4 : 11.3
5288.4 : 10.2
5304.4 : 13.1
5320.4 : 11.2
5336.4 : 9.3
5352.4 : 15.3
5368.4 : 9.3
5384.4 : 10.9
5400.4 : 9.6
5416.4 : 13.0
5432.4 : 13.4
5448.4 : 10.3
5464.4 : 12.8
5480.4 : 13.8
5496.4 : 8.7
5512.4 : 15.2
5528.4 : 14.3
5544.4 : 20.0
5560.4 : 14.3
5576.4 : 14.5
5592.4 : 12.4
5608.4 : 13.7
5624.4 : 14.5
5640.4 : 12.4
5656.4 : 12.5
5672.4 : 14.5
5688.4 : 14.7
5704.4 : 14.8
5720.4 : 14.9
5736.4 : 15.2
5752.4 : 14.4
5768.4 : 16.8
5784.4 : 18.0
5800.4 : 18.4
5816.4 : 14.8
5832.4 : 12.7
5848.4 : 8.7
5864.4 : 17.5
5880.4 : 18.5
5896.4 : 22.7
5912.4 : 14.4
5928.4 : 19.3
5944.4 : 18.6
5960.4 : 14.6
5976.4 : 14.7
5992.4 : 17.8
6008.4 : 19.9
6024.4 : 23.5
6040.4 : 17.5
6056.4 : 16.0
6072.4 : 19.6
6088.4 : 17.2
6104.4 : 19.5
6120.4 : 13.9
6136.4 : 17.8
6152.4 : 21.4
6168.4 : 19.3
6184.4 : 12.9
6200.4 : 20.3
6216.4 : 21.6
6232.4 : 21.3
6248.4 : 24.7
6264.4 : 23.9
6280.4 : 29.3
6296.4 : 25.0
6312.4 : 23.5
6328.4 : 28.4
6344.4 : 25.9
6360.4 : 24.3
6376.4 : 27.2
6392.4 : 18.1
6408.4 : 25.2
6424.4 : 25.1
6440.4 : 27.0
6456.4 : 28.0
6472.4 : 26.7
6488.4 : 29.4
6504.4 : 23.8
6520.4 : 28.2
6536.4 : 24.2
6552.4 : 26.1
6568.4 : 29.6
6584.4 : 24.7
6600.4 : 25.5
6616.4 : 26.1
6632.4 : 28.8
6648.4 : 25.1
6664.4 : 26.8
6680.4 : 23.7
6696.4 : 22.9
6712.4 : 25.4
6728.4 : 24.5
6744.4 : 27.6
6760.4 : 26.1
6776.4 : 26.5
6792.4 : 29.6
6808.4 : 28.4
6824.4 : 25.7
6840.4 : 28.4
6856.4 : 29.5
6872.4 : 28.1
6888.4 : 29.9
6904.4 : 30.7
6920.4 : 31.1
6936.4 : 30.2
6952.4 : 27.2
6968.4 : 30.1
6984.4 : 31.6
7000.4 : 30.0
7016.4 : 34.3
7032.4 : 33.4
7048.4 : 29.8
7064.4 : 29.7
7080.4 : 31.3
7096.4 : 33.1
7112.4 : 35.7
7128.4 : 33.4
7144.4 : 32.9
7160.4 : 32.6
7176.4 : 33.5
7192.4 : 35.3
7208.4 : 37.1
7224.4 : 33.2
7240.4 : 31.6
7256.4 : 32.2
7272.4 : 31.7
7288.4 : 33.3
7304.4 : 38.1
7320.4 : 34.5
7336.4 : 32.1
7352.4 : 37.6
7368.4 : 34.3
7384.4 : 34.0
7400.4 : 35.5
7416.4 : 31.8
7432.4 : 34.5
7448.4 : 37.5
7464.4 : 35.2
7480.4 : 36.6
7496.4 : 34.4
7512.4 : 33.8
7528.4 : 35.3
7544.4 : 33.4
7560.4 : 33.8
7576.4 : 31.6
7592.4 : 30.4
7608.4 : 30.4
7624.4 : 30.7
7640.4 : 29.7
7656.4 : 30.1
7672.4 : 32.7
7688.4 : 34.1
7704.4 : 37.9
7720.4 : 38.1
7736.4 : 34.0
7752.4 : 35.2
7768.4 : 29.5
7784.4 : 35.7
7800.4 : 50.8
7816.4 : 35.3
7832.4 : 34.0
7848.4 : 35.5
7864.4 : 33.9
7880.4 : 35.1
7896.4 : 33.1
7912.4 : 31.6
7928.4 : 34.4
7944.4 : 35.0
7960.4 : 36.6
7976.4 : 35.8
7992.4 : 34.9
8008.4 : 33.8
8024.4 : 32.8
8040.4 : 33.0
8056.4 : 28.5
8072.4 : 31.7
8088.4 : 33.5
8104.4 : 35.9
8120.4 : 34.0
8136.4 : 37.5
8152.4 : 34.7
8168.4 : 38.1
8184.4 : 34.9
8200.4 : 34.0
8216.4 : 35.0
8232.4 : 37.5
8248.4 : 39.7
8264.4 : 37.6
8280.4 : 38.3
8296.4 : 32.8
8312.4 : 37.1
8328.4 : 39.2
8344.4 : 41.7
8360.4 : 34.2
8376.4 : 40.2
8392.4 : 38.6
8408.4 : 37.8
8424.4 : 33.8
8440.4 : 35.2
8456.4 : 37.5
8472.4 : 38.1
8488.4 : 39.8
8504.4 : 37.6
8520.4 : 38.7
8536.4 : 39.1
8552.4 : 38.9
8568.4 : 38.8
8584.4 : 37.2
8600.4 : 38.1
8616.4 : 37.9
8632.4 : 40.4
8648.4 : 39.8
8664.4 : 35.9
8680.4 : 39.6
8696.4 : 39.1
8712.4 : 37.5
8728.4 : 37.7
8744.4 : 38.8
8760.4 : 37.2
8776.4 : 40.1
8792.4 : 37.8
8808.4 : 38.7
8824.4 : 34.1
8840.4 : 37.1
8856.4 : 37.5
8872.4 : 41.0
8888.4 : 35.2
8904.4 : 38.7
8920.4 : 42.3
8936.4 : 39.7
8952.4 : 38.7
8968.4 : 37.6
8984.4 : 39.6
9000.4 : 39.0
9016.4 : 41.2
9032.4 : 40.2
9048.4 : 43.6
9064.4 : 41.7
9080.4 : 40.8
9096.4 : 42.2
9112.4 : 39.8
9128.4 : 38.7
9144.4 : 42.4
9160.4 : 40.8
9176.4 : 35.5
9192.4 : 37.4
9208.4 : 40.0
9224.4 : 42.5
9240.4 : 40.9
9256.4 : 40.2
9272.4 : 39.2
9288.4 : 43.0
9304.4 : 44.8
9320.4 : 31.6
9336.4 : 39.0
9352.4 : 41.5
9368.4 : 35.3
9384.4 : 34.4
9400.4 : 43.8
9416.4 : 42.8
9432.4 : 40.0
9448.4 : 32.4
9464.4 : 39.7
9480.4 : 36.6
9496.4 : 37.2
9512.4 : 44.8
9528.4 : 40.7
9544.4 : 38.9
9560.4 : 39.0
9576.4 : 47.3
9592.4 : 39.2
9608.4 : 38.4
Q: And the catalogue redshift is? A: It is 0.56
